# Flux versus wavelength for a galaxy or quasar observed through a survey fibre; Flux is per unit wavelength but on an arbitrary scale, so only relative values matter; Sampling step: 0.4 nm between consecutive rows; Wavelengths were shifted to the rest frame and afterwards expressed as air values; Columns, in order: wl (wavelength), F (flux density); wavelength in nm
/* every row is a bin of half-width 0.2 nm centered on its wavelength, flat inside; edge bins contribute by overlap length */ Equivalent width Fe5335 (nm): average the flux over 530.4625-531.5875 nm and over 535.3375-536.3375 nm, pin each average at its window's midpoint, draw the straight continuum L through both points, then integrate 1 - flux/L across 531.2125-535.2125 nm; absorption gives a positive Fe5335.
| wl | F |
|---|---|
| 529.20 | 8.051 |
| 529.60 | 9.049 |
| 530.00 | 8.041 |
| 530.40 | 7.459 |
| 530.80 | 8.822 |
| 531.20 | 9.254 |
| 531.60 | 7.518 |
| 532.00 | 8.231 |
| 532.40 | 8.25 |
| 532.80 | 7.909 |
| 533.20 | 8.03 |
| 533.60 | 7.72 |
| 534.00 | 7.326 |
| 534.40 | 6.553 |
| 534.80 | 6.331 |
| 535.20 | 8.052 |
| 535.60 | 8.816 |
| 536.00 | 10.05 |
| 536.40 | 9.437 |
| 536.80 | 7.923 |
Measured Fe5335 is 0.57 nm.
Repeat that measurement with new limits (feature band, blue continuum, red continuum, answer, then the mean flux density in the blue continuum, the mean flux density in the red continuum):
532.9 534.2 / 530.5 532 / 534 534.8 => -0.099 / 8.42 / 6.69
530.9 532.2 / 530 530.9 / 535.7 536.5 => -0.004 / 8.04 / 9.67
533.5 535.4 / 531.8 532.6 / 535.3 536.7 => 0.356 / 8.24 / 9.23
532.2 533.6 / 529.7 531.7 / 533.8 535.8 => -0.035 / 8.3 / 7.42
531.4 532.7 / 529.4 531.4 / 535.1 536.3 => 0.106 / 8.53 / 9.09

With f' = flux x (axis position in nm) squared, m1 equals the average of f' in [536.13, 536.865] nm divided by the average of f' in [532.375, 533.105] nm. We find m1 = 1.1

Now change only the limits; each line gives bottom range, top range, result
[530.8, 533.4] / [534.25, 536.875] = 1.01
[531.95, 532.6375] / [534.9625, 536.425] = 1.11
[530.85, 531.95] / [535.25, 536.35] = 1.12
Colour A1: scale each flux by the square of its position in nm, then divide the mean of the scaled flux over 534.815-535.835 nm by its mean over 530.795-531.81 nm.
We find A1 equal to 0.97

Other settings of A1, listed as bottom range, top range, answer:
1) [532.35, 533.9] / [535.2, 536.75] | 1.16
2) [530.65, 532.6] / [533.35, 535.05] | 0.85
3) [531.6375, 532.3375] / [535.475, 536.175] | 1.19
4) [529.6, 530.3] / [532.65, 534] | 0.96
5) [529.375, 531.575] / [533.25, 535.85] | 0.91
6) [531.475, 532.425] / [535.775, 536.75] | 1.20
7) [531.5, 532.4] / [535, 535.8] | 1.07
